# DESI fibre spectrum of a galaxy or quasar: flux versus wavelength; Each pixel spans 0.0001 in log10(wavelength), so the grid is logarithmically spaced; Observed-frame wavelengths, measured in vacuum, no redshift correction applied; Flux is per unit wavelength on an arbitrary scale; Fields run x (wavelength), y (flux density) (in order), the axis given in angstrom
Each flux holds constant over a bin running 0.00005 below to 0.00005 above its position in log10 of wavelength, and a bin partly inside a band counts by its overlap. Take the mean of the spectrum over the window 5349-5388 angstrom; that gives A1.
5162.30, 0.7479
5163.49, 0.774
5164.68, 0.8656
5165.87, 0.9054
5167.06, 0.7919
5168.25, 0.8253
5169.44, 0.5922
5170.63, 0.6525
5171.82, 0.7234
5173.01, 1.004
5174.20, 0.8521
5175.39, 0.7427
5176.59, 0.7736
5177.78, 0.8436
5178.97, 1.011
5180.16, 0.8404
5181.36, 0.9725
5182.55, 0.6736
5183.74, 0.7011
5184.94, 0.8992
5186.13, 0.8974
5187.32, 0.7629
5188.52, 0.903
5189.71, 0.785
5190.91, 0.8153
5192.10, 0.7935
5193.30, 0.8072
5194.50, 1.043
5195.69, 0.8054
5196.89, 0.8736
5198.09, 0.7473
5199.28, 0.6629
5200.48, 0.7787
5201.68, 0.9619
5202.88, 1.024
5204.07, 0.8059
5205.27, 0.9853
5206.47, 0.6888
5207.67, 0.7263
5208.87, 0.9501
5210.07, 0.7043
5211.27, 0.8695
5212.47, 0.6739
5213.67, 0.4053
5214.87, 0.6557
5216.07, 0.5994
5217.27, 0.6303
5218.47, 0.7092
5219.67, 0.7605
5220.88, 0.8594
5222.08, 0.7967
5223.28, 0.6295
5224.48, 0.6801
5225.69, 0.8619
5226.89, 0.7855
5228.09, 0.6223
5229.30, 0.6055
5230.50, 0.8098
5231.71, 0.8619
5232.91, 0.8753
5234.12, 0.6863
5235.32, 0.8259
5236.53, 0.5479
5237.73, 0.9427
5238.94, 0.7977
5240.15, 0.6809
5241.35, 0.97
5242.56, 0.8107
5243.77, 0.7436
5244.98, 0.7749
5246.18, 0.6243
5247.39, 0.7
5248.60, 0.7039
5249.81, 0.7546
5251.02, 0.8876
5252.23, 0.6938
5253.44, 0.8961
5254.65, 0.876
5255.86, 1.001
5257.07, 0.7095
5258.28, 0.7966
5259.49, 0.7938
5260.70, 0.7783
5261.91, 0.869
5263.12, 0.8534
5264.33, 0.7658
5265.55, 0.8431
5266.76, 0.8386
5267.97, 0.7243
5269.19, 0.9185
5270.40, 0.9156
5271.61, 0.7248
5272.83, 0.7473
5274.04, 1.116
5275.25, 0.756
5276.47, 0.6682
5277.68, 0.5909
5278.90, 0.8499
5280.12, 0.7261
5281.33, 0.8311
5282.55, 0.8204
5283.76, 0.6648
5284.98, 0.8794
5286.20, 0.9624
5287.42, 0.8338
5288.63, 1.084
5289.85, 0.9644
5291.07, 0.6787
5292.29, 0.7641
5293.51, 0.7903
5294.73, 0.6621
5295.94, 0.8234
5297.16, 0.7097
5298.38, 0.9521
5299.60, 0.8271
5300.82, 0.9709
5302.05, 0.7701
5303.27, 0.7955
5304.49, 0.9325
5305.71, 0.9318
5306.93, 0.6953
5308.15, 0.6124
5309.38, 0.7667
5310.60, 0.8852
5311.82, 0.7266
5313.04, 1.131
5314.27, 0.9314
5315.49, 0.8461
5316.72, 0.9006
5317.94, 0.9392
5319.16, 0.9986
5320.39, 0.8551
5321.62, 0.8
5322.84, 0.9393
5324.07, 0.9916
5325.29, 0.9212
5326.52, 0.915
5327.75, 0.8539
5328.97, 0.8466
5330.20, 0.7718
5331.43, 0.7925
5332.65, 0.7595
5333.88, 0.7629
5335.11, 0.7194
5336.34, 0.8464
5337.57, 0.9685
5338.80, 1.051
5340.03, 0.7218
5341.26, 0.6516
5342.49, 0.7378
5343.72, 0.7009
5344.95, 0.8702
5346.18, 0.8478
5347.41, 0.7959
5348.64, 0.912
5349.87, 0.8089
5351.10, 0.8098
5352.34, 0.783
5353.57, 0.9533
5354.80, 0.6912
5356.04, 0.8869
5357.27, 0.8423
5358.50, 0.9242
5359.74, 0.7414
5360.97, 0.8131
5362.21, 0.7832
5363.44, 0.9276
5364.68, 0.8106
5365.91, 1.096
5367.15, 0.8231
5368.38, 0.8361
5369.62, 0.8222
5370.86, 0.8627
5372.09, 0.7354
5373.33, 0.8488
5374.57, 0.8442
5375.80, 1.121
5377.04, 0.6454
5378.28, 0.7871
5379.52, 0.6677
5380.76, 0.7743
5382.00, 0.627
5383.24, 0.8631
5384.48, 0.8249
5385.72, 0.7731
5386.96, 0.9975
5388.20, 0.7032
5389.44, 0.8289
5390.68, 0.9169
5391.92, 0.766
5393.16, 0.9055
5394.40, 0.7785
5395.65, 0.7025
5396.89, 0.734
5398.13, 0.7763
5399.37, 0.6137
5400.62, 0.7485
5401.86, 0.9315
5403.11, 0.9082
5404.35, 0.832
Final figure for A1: 0.829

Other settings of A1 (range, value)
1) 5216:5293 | 0.79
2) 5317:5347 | 0.845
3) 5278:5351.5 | 0.838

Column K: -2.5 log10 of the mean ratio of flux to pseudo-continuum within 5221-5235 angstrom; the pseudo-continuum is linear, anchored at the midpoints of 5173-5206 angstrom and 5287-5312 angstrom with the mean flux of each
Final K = 0.115 mag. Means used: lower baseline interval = 0.845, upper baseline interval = 0.82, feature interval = 0.753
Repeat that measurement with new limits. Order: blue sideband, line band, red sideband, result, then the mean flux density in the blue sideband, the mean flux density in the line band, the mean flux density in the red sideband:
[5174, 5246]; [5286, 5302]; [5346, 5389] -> -0.04 mag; 0.787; 0.842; 0.828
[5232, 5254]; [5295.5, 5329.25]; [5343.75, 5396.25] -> -0.08 mag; 0.774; 0.867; 0.826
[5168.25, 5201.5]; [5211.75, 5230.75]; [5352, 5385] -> 0.18 mag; 0.815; 0.692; 0.828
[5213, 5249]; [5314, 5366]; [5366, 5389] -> -0.07 mag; 0.732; 0.846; 0.815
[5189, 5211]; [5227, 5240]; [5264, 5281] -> 0.08 mag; 0.832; 0.756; 0.8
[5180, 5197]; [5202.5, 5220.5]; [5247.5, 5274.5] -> 0.12 mag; 0.837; 0.744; 0.824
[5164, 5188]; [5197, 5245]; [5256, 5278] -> 0.07 mag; 0.817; 0.764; 0.808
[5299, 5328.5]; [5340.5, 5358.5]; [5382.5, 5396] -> 0.05 mag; 0.872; 0.81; 0.824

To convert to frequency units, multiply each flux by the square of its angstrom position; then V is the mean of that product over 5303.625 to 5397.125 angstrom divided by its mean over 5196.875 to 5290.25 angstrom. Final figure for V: 1.1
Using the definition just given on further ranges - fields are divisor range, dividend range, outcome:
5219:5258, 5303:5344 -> 1.13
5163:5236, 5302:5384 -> 1.12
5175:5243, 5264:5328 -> 1.10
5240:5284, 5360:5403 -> 1.07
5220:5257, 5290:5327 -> 1.13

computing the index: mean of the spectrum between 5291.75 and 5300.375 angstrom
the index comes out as 0.794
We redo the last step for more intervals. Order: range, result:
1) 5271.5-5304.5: 0.817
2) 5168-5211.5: 0.824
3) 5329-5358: 0.814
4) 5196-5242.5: 0.765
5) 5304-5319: 0.862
